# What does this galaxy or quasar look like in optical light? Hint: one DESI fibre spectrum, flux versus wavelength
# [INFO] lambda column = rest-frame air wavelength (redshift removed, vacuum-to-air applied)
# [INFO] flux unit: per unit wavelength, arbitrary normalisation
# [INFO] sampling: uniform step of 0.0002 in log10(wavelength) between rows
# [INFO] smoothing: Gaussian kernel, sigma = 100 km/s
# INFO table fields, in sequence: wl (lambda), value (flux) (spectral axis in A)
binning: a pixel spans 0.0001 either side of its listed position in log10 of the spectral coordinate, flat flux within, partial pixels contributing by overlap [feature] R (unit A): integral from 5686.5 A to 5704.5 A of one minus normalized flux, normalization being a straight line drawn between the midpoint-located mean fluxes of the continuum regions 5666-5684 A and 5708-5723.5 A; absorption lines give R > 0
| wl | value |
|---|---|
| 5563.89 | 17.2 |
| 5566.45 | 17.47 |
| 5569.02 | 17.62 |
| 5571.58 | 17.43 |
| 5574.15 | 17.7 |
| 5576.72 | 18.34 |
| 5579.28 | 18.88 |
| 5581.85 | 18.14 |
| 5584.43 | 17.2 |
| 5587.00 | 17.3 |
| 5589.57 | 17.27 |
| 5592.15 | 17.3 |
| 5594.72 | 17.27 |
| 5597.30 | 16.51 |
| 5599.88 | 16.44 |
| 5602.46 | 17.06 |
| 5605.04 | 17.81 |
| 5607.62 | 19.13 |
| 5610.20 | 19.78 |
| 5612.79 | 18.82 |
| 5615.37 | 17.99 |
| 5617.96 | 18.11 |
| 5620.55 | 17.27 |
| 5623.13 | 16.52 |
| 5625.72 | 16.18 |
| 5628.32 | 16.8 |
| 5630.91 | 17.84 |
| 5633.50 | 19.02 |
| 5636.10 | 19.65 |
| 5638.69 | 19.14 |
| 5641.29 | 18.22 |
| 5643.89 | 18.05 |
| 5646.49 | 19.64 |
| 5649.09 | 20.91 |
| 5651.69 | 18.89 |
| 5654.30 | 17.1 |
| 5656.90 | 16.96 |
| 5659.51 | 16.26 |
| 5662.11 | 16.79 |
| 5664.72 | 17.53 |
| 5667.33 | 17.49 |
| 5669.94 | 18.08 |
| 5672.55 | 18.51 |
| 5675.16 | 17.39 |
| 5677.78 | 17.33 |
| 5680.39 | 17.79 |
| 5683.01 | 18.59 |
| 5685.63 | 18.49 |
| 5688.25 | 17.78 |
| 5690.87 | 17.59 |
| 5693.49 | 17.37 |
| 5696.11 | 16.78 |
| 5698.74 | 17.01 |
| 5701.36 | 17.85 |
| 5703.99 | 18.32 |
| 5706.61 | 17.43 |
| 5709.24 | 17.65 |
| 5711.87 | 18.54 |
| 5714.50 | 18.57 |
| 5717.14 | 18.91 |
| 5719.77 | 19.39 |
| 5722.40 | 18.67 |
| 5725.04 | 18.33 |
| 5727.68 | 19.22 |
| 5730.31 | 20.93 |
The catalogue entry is 0.7 A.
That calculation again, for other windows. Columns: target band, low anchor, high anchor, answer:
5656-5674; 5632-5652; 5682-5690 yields 1.3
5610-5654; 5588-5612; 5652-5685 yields -1.9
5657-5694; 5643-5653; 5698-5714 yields 2.1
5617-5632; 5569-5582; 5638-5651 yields 1.4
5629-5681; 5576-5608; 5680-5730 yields -0.7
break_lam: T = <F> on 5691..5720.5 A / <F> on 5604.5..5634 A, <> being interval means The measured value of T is 1.00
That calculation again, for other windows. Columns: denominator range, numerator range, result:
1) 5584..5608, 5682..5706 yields 1.03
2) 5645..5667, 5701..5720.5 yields 1.02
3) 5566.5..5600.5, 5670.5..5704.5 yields 1.01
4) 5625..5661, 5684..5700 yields 0.96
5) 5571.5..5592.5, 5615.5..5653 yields 1.03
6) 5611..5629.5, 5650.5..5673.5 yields 1.00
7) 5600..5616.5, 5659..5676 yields 0.96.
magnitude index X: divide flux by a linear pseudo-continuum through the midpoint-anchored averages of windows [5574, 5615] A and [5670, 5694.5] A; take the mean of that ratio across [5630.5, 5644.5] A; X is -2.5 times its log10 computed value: -0.05 mag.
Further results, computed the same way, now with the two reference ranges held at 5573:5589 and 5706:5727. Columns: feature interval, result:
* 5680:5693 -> 0.020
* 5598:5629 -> 0.024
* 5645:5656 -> -0.049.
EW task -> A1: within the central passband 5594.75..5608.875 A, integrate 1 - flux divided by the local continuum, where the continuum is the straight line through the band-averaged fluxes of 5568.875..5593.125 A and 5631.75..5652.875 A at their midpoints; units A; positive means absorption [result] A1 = 0.65 A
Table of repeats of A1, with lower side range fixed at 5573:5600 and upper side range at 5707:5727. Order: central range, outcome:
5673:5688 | 0.3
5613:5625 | 0.2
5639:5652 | -0.8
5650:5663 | 0.5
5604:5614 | -0.7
